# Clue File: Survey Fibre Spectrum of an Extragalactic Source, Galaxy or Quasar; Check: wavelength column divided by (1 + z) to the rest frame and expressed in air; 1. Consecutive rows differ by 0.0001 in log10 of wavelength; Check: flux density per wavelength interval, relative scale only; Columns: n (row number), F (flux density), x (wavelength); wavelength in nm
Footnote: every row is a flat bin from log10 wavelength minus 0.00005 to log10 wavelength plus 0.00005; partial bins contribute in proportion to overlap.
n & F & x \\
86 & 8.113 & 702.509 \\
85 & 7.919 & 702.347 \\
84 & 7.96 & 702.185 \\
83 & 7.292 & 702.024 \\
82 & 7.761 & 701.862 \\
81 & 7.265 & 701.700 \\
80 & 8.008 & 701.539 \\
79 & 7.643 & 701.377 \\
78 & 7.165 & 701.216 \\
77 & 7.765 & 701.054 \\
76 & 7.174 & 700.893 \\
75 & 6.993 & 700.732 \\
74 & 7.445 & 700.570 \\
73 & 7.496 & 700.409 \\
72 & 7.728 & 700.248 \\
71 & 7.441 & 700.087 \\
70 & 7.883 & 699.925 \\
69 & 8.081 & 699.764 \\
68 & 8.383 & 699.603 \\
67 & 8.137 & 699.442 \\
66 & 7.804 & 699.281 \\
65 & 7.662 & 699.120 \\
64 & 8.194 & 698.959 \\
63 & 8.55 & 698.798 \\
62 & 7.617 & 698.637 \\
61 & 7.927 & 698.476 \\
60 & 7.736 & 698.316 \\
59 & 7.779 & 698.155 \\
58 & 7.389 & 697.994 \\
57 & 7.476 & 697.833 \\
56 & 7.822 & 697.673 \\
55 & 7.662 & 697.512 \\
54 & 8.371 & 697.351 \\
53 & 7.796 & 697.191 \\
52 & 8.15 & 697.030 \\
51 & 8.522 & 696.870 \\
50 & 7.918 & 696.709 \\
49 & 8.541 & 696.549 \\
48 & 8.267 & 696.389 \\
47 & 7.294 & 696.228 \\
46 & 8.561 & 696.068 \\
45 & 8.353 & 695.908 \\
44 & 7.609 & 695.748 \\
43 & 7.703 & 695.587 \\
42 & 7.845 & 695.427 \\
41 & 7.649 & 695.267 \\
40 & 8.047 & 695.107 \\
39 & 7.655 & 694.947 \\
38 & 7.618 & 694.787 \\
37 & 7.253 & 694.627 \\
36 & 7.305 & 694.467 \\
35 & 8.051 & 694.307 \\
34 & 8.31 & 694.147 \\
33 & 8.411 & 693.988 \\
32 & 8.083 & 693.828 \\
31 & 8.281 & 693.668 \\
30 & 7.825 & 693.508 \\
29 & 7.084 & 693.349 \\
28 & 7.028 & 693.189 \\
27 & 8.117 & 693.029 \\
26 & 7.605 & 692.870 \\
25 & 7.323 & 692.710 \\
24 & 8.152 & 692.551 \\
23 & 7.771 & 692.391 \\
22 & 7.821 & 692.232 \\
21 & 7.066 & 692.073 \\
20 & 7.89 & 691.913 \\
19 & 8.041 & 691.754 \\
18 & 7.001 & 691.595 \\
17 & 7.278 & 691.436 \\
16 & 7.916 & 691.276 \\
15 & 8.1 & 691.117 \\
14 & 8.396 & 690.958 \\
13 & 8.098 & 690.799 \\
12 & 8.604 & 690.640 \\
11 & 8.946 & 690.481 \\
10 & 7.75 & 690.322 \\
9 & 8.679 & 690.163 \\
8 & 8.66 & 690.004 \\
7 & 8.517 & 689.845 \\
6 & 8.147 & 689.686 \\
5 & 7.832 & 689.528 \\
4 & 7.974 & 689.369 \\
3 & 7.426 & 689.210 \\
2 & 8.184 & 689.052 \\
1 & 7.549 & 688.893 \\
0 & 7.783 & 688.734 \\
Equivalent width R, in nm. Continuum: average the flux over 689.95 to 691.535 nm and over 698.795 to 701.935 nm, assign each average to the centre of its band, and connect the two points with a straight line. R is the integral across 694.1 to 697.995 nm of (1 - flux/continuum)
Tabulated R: 0.02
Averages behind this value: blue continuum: 8.22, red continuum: 7.71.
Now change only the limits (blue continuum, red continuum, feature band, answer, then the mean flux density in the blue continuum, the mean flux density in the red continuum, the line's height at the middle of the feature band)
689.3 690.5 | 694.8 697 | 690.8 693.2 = 0.13 nm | 8.28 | 7.99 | 8.18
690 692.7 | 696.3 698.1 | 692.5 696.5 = 0.08 nm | 7.97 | 7.98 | 7.98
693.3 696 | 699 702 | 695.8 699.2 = -0.10 nm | 7.84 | 7.66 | 7.75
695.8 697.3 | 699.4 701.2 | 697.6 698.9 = 0.02 nm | 8.15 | 7.65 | 7.93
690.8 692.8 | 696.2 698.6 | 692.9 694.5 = -0.01 nm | 7.74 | 7.92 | 7.8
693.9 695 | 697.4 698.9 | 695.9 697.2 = -0.06 nm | 7.81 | 7.79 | 7.8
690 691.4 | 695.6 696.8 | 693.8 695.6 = 0.07 nm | 8.3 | 8.06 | 8.12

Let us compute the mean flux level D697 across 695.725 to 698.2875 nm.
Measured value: 7.97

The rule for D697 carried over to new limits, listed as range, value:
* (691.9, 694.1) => 7.75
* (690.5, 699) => 7.87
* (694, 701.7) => 7.82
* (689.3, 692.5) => 8.03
